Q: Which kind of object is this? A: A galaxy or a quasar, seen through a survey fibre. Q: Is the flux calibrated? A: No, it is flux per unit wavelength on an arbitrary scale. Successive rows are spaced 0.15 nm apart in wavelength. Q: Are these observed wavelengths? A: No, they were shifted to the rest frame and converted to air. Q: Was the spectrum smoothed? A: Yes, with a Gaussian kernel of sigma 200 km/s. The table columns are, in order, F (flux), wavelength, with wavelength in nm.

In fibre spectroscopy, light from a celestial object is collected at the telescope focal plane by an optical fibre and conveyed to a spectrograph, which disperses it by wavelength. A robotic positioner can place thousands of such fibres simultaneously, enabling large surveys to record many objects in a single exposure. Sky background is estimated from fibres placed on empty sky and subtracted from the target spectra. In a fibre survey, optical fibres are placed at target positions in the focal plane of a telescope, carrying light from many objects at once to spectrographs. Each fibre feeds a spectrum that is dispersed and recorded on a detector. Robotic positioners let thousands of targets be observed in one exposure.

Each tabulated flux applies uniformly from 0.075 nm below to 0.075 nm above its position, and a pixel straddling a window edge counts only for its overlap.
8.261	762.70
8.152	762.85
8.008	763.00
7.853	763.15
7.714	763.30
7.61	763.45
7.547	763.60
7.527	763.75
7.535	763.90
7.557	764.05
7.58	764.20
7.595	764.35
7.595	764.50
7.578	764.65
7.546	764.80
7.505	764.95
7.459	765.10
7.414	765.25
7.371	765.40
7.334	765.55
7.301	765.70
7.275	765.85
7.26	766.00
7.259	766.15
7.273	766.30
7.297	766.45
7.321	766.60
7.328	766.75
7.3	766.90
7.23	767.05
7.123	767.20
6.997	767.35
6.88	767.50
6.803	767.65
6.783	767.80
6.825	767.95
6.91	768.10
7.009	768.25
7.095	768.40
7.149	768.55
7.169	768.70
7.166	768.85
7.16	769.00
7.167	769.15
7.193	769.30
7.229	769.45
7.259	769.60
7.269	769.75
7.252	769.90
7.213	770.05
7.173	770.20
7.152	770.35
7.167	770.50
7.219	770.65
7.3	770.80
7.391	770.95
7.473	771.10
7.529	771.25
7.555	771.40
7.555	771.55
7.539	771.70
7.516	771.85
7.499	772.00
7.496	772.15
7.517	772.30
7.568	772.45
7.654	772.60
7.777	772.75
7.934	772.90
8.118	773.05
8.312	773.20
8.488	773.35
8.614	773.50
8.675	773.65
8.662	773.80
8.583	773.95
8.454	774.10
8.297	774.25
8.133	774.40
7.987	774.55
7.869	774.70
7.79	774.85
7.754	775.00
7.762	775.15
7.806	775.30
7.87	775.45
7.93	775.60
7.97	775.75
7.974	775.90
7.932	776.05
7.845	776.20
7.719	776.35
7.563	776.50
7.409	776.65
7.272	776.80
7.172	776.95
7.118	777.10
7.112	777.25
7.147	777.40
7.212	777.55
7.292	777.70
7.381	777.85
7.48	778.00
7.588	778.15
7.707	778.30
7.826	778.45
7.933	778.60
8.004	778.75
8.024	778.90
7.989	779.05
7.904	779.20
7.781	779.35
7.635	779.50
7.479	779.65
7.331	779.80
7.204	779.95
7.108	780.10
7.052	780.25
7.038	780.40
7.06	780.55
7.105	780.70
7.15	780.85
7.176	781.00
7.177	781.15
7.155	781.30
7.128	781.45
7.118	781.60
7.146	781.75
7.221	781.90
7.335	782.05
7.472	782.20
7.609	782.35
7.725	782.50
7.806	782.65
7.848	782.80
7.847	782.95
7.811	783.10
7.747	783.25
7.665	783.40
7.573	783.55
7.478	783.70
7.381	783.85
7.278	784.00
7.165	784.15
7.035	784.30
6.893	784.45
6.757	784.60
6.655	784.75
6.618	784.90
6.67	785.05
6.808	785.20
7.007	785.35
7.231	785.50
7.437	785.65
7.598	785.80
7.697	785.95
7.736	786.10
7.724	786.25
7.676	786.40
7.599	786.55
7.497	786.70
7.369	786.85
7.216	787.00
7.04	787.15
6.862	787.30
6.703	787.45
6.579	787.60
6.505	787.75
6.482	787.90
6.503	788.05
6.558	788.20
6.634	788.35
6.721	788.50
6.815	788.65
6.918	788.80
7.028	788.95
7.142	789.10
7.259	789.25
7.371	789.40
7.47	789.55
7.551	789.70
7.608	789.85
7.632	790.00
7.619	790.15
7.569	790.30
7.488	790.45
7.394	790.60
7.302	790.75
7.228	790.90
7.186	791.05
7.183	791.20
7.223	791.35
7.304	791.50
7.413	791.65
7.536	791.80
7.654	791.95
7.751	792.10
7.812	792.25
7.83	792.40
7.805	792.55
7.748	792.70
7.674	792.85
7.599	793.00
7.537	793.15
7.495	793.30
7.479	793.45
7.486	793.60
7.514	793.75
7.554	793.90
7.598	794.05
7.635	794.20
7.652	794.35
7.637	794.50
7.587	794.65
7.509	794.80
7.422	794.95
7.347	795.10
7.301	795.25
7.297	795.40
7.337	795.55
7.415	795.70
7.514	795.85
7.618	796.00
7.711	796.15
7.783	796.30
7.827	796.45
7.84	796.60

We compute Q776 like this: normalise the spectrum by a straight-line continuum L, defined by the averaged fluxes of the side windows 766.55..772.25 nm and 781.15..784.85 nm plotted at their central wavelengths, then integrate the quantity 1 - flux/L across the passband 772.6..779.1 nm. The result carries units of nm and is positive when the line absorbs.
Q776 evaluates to -0.499 nm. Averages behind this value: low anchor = 7.22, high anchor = 7.36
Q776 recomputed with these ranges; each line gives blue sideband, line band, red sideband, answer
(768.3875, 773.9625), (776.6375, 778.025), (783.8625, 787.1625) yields 0.03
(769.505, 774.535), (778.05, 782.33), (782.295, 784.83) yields 0.05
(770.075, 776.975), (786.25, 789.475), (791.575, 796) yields 0.27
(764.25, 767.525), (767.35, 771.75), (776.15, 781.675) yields 0.10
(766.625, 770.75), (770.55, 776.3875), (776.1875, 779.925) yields -0.42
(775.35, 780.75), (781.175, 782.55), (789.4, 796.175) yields 0.04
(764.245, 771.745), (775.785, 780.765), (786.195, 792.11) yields -0.19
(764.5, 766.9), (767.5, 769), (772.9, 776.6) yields 0.11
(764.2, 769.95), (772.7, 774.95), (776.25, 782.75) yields -0.28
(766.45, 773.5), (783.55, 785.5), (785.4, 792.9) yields 0.08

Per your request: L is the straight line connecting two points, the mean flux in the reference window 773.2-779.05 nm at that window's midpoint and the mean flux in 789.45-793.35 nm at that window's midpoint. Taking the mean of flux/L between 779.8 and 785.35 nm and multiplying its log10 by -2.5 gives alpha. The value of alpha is 0.07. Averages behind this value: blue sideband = 7.83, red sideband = 7.52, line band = 7.25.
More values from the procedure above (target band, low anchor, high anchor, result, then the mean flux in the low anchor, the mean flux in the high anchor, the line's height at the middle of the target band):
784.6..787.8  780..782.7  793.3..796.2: 0.029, 7.25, 7.5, 7.34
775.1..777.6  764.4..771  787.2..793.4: -0.050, 7.22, 7.26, 7.24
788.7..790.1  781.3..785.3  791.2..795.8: 0.016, 7.3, 7.53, 7.44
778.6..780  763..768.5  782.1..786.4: -0.053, 7.33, 7.37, 7.36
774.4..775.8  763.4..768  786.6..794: -0.081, 7.32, 7.28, 7.31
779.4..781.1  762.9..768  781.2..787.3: 0.019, 7.38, 7.34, 7.35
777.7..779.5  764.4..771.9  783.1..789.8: -0.083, 7.26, 7.14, 7.19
